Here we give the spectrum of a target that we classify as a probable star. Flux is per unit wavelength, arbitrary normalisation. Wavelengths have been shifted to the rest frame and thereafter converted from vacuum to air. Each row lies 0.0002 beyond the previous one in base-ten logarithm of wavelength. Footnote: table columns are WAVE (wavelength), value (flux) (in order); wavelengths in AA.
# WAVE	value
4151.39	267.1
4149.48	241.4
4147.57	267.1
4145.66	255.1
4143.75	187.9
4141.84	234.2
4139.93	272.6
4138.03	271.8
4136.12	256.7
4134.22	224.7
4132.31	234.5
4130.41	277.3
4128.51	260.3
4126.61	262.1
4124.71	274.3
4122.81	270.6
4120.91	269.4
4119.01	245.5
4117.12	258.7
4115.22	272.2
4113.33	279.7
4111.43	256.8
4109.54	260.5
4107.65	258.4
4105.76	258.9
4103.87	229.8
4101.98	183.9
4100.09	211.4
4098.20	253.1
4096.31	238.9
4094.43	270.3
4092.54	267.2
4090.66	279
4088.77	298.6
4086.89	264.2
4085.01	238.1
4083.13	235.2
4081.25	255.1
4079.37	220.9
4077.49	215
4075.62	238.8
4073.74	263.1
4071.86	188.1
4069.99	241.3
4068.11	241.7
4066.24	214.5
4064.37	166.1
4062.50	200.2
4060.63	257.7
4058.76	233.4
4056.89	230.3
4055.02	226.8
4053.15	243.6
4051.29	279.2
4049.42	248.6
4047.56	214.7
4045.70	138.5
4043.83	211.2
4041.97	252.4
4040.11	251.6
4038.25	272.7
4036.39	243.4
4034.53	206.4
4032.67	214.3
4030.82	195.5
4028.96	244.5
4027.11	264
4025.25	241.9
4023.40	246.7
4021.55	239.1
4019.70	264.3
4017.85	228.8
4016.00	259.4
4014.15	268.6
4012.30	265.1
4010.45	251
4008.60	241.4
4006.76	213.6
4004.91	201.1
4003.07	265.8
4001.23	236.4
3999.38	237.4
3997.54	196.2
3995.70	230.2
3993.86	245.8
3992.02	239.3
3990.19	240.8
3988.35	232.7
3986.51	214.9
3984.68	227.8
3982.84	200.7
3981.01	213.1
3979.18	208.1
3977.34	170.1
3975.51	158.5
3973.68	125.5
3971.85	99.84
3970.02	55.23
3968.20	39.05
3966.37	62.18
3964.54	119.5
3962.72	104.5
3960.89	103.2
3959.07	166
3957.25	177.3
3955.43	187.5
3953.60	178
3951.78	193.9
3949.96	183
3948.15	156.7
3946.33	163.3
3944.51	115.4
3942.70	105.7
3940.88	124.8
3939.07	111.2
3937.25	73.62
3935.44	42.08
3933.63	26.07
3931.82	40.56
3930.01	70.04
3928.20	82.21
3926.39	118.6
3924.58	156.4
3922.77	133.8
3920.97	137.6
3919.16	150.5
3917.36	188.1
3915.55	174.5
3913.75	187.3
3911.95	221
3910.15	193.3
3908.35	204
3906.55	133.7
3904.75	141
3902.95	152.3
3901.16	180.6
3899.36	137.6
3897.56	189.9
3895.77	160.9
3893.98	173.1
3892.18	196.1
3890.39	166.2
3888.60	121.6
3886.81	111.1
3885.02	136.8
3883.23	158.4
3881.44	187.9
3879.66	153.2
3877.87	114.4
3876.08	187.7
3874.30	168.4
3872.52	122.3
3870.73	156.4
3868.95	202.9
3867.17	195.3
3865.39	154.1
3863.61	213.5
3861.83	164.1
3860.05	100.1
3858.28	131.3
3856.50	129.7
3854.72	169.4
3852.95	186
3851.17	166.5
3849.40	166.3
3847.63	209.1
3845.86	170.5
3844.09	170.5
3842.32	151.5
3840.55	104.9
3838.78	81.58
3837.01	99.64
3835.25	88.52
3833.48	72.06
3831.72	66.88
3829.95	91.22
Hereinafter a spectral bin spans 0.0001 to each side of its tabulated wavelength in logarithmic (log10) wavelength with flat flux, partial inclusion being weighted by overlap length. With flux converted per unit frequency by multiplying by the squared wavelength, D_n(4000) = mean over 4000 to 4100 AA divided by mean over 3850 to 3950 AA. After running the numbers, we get 1.8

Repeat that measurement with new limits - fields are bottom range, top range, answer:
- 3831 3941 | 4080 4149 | 1.98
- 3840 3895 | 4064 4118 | 1.71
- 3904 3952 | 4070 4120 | 2.02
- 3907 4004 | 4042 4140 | 1.66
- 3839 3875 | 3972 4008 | 1.41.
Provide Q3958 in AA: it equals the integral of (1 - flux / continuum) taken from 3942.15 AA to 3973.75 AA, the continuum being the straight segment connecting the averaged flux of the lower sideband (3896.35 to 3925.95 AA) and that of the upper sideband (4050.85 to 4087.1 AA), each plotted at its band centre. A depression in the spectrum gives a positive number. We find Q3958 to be 9.4 AA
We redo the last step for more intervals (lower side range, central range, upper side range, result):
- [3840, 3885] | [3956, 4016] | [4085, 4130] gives 6.31 AA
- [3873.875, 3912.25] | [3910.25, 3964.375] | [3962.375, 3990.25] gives 7.95 AA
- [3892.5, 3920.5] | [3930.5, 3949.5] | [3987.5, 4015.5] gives 9.61 AA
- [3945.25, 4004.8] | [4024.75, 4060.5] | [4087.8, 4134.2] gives -2.76 AA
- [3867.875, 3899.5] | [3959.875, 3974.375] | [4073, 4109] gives 7.87 AA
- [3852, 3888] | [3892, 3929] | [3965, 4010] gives 1.30 AA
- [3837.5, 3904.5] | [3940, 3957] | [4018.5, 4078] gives 2.91 AA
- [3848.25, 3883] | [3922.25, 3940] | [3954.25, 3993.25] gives 8.43 AA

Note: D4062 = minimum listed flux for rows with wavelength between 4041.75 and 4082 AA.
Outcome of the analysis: 138.5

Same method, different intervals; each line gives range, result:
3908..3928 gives 118.6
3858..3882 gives 100.1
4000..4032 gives 195.5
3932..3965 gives 26.07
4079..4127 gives 183.9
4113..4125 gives 245.5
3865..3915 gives 111.1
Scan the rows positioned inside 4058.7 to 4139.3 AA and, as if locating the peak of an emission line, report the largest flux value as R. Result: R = 298.6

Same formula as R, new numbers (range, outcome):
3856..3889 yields 213.5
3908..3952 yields 221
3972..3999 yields 245.8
